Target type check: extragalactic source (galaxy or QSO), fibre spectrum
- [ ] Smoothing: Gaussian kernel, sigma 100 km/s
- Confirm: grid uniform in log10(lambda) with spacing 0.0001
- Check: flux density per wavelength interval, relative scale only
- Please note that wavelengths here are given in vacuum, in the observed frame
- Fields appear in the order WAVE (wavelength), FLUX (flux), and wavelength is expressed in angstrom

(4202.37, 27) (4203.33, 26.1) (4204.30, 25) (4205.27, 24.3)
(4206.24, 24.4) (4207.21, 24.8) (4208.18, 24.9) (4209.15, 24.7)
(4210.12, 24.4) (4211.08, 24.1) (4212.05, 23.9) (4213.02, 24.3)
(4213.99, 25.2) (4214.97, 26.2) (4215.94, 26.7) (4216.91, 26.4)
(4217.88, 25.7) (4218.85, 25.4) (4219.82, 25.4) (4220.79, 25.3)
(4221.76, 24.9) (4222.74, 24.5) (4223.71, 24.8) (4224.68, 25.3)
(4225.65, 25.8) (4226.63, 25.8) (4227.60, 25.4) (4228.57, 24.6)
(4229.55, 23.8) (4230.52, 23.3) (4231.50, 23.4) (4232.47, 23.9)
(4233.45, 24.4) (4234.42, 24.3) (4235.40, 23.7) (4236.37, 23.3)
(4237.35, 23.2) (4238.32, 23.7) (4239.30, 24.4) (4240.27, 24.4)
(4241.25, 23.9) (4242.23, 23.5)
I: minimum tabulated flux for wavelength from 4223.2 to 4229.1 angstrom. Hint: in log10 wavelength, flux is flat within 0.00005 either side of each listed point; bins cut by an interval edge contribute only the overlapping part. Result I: 24.6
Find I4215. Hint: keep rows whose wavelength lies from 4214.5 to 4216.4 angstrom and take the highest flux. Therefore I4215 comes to 26.7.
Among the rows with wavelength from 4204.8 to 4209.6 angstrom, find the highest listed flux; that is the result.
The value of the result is 24.9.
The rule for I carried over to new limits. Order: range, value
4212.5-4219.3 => 24.3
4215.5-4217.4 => 26.4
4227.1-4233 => 23.3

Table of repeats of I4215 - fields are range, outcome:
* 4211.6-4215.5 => 26.2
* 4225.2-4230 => 25.8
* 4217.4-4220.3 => 25.7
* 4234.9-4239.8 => 24.4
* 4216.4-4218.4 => 26.4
